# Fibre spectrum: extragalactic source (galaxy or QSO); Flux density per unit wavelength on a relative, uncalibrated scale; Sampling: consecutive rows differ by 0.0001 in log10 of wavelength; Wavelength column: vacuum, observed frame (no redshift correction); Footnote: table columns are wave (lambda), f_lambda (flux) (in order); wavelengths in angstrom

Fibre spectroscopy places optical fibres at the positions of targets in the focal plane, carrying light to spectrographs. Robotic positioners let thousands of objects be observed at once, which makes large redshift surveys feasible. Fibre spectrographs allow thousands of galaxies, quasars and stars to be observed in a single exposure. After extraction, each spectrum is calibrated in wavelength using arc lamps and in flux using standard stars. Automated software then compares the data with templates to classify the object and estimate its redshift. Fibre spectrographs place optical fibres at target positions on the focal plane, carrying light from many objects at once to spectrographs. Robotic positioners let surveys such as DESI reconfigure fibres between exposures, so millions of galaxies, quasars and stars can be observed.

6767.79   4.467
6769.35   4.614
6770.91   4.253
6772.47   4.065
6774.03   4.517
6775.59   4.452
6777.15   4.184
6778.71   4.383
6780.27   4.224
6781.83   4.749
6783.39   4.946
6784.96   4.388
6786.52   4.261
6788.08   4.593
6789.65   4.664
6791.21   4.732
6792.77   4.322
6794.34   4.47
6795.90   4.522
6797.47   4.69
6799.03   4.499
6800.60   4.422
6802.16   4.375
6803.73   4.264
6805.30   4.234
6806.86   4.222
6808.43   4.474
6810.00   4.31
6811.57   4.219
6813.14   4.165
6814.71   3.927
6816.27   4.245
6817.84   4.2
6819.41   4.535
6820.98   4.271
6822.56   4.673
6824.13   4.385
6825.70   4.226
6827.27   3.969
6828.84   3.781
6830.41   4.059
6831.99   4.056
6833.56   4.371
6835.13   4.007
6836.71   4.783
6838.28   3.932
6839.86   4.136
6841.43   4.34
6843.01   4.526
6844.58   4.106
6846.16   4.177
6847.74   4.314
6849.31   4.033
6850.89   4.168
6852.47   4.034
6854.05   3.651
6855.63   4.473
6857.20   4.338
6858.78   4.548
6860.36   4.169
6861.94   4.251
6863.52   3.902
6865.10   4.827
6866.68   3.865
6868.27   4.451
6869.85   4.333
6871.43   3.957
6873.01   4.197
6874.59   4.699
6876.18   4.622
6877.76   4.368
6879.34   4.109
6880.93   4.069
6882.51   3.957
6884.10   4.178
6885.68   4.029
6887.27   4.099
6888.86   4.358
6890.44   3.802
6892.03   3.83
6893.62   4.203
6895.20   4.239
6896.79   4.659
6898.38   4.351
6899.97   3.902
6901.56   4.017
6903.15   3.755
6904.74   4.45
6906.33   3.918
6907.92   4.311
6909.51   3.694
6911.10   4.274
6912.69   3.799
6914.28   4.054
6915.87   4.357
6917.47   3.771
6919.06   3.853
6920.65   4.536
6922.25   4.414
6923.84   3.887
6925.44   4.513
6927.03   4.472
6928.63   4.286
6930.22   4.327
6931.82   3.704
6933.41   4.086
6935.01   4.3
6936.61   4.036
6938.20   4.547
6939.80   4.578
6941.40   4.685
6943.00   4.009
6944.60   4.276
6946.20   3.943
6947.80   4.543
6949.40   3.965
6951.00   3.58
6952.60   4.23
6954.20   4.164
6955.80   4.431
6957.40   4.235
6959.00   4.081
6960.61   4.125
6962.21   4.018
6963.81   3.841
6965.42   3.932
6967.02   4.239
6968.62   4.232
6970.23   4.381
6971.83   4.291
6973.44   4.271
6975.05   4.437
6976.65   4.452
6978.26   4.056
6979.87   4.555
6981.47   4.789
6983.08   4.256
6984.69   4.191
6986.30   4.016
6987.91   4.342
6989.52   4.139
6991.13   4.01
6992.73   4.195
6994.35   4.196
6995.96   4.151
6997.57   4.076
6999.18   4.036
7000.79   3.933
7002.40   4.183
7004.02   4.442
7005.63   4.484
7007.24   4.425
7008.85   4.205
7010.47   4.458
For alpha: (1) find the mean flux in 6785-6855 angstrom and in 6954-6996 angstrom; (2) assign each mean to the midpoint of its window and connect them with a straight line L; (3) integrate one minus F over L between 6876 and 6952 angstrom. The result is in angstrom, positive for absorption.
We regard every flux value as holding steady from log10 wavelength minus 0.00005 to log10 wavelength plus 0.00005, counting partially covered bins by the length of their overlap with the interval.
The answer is 1.6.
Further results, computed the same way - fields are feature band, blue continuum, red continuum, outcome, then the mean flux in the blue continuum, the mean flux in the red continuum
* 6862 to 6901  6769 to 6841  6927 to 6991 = 0.7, 4.34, 4.22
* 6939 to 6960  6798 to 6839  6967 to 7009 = 0.3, 4.26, 4.26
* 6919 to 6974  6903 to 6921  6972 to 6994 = -0.5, 4.07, 4.28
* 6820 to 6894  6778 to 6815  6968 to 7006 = 2.8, 4.42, 4.25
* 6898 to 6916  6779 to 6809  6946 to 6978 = 0.9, 4.47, 4.17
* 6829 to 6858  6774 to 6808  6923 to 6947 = 1.3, 4.46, 4.24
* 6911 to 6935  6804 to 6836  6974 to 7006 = 0.4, 4.22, 4.24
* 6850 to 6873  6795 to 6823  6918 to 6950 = 0.5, 4.34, 4.25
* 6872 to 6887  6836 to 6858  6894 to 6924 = -0.3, 4.21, 4.12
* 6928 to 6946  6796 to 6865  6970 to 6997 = 0.1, 4.25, 4.27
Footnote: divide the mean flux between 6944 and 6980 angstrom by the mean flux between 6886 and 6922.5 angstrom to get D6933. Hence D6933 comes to 1.0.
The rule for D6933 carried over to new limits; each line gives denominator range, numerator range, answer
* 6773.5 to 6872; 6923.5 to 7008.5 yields 0.98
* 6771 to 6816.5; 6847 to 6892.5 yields 0.95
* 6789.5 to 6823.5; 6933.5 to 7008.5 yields 0.96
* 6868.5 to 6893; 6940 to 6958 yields 1.00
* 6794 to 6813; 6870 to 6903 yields 0.95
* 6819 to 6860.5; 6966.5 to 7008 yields 1.01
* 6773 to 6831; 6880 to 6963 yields 0.95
